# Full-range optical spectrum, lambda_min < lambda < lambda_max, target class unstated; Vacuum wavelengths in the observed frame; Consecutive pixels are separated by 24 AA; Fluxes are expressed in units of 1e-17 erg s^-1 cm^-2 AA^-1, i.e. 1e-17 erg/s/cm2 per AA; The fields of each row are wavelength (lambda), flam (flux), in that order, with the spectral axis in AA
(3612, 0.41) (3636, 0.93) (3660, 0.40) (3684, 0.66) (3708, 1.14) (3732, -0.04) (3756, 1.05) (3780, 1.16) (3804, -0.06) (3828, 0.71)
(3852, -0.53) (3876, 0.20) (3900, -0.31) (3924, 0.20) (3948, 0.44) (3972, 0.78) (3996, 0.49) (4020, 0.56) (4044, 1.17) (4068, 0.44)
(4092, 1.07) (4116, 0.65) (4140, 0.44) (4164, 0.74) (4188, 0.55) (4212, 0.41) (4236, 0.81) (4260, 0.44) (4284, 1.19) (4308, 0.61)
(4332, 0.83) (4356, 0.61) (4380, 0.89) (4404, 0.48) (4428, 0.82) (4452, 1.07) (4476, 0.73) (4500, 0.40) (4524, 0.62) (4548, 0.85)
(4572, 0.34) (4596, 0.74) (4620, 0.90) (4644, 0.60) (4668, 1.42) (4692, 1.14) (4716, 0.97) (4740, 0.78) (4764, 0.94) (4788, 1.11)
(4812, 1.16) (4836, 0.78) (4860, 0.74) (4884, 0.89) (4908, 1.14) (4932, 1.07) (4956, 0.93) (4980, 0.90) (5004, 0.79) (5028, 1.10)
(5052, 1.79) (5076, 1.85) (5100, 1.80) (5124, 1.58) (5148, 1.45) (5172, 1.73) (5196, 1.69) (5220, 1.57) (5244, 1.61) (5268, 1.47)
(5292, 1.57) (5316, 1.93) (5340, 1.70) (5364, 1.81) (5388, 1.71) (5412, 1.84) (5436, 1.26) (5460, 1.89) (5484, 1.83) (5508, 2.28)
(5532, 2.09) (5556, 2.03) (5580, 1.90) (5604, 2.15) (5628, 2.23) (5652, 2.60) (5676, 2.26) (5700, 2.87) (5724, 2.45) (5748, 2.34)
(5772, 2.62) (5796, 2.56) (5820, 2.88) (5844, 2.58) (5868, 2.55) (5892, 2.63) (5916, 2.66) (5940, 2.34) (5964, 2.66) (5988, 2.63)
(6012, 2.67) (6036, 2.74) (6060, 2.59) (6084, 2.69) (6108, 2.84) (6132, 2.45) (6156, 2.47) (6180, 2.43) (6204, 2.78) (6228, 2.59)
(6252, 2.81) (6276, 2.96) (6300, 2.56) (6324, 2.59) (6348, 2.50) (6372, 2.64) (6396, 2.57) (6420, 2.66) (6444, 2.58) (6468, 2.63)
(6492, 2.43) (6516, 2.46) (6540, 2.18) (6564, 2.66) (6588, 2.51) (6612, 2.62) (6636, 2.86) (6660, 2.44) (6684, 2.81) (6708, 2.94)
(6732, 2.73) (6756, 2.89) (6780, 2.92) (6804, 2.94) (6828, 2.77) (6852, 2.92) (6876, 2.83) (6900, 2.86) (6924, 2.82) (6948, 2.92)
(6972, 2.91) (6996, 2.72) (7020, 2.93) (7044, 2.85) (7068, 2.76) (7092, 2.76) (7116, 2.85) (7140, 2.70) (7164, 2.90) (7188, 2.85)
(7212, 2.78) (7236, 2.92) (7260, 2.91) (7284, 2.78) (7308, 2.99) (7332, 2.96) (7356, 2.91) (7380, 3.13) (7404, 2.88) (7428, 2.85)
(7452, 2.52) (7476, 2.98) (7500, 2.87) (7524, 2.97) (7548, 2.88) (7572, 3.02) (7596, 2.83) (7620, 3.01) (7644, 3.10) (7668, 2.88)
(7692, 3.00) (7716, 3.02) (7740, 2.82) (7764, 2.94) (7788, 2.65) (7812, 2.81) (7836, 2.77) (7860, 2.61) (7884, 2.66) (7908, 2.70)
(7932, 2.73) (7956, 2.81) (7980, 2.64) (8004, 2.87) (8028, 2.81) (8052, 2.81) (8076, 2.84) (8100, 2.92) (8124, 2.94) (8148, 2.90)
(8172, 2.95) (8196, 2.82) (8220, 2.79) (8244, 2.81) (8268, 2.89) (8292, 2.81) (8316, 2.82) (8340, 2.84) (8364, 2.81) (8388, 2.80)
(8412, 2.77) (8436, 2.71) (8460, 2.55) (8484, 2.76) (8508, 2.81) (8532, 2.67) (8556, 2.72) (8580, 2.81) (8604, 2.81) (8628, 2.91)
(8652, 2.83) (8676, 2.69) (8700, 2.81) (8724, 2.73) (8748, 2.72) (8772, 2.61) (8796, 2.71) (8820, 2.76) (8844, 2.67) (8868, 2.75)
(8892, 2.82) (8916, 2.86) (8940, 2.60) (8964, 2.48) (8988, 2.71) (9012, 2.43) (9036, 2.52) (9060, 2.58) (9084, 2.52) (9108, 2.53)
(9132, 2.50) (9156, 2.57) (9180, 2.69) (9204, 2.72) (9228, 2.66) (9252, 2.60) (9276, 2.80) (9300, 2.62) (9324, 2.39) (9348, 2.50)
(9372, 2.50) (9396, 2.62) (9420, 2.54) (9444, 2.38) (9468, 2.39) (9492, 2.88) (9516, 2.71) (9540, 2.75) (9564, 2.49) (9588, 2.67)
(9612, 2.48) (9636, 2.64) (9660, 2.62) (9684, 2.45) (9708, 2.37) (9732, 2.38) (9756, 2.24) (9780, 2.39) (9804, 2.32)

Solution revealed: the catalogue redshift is 0.26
